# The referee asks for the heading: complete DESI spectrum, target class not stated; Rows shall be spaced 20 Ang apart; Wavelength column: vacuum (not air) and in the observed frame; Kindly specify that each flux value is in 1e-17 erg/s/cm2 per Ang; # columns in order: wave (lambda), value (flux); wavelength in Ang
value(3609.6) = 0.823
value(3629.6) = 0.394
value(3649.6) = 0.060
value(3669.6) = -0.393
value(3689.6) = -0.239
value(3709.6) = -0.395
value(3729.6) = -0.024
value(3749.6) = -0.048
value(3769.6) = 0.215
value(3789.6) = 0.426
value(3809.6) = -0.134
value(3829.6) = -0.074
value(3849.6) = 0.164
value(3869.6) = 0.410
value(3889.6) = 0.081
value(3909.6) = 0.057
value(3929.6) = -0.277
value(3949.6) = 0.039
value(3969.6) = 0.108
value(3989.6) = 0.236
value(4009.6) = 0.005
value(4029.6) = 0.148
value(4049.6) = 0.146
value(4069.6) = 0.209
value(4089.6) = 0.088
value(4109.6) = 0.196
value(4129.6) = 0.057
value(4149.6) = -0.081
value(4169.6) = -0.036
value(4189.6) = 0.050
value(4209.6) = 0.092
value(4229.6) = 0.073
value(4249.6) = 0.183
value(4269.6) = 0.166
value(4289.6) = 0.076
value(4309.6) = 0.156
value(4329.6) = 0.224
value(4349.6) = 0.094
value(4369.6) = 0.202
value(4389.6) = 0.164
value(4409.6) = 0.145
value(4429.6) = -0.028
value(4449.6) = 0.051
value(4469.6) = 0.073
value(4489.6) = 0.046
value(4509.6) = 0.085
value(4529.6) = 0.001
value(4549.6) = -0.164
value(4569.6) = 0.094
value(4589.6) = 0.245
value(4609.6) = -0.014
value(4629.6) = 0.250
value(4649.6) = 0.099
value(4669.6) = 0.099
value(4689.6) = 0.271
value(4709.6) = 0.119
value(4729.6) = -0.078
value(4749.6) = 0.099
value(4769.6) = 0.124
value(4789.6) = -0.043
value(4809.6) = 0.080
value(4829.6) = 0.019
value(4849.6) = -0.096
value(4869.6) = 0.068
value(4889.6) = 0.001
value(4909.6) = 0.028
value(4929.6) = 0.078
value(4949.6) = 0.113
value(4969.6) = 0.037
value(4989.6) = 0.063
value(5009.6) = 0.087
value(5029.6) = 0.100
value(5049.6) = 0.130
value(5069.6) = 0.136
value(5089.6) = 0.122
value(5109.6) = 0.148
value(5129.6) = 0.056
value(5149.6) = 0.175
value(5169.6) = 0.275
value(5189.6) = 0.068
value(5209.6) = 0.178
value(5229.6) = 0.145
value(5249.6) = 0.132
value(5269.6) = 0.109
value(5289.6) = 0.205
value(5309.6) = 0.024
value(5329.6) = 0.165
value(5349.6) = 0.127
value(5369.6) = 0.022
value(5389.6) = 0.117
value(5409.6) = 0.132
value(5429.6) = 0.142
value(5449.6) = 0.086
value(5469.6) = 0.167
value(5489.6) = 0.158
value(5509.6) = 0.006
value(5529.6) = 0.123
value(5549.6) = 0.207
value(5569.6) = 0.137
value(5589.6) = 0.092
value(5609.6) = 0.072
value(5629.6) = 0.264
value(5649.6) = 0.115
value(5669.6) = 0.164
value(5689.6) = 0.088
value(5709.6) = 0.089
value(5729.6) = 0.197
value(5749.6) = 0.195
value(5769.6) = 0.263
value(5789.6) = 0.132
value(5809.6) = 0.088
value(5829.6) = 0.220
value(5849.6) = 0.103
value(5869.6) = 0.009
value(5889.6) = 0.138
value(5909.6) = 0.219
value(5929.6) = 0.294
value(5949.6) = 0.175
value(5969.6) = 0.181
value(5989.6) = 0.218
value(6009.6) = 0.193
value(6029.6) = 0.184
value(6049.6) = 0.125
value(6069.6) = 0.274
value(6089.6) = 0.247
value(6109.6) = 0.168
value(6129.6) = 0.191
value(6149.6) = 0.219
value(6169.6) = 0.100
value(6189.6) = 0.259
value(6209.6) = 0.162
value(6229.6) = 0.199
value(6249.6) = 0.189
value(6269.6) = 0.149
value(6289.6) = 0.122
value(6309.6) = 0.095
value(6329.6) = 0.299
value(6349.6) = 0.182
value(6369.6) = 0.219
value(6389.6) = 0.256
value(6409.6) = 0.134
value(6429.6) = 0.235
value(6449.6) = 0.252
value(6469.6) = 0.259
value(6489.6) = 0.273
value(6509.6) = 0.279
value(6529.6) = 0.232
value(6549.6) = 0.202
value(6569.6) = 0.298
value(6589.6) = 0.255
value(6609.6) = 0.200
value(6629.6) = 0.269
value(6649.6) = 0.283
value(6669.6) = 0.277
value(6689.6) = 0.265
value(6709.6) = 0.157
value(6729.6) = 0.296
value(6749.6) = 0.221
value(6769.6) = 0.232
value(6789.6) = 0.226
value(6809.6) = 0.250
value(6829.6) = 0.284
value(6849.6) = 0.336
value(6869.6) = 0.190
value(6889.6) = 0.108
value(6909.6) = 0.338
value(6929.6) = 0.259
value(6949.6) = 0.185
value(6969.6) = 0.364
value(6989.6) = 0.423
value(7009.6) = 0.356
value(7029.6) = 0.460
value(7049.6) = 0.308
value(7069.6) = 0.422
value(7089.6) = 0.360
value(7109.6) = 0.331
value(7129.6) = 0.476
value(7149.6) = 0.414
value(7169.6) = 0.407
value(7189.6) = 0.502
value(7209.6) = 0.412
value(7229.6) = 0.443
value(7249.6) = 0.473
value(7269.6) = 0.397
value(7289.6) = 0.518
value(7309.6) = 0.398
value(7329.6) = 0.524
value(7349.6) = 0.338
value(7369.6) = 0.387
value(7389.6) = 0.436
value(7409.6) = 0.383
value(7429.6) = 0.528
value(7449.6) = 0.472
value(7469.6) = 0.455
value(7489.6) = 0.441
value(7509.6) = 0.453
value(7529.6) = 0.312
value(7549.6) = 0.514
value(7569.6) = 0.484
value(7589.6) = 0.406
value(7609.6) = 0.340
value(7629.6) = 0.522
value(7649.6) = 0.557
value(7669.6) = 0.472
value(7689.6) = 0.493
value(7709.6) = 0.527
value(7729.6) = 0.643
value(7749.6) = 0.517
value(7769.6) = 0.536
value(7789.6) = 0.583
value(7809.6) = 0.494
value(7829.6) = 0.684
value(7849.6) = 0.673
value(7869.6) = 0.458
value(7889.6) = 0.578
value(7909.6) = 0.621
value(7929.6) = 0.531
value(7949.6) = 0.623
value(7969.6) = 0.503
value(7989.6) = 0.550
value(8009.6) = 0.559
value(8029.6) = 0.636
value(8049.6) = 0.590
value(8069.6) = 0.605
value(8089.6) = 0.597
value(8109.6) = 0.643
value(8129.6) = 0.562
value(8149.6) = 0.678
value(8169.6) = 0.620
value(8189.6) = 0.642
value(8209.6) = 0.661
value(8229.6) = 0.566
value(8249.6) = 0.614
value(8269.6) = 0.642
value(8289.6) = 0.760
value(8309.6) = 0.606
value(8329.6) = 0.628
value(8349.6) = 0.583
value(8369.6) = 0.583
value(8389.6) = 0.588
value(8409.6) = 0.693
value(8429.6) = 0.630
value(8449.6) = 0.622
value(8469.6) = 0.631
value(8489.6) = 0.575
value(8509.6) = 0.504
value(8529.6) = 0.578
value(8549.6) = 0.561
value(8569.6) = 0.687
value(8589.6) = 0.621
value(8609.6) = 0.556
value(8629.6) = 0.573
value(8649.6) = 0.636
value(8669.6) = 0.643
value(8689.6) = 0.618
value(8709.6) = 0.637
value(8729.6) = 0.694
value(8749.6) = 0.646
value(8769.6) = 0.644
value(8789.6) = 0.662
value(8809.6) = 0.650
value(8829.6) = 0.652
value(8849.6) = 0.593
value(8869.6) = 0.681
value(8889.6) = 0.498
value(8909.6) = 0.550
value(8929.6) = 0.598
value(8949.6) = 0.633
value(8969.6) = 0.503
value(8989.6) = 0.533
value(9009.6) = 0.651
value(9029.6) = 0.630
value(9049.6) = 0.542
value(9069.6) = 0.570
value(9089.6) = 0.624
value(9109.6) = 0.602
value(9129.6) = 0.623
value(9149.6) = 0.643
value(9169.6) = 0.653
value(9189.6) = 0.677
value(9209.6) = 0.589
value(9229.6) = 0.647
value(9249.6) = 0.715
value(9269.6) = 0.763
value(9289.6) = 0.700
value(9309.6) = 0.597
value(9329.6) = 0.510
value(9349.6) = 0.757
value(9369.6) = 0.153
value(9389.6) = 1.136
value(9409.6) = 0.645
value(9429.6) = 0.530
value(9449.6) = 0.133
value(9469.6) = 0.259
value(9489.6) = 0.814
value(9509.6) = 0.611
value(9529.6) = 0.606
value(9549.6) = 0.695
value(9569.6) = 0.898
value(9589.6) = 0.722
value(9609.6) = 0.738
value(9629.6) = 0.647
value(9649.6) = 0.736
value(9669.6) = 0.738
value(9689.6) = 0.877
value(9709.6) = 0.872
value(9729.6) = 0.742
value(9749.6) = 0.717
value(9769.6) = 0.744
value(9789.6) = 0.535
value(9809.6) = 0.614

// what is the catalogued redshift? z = 0.749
